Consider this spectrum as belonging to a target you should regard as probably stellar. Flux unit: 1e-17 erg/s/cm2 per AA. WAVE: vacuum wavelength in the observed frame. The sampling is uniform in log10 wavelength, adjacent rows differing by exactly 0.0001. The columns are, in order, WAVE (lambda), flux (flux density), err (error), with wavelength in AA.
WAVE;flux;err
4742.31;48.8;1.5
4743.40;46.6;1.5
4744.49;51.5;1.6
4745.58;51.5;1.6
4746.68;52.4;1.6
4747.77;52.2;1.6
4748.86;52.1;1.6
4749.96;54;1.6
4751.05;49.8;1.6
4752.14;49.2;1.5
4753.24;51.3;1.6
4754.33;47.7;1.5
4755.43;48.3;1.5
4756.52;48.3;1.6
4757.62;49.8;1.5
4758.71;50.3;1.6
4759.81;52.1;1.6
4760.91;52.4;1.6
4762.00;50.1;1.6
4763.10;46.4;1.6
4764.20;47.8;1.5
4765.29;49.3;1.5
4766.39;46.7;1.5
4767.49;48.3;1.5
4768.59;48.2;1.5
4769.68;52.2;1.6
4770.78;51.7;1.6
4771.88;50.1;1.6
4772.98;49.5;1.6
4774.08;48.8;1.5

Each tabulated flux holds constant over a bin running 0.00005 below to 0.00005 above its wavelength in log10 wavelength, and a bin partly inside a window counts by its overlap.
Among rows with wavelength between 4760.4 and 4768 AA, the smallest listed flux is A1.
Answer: 46.4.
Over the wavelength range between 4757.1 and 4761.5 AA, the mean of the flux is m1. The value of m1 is 51.2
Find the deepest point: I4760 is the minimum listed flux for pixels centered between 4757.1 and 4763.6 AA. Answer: 46.4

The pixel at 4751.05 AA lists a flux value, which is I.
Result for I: 49.8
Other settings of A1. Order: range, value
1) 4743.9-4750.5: 51.5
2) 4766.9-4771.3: 48.2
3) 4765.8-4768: 46.7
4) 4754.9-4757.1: 48.3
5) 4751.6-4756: 47.7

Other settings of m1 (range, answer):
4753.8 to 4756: 48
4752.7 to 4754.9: 49.5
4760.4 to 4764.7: 49.2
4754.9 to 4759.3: 49.2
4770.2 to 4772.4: 50.9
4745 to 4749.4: 52.1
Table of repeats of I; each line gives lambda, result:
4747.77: 52.2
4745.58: 51.5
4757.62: 49.8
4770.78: 51.7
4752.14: 49.2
